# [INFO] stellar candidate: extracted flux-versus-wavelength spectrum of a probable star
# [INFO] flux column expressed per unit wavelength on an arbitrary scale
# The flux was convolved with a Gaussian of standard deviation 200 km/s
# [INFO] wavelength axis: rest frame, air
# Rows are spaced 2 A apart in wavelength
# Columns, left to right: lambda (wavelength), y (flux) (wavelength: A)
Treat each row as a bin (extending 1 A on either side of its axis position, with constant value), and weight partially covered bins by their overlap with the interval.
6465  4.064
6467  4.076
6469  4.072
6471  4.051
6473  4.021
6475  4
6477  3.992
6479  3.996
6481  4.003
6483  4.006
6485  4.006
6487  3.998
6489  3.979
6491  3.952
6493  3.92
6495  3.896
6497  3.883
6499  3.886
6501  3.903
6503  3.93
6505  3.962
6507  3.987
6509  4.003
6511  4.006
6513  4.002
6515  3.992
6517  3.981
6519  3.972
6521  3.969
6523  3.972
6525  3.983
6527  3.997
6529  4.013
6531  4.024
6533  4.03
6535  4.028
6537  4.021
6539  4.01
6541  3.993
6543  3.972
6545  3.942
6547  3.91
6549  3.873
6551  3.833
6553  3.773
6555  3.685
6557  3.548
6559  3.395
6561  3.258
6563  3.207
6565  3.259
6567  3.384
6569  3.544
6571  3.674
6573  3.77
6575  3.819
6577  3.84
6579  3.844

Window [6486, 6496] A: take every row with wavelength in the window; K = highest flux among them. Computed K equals 3.998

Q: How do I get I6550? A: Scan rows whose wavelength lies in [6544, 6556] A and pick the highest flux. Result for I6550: 3.942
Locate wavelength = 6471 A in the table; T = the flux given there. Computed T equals 4.051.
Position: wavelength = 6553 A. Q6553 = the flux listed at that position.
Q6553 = 3.773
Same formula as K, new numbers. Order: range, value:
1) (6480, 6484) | 4.006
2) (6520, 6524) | 3.972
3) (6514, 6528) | 3.997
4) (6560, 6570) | 3.544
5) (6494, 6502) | 3.903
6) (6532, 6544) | 4.03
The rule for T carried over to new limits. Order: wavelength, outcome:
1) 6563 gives 3.207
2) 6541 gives 3.993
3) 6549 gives 3.873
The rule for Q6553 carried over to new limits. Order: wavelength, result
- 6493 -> 3.92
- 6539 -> 4.01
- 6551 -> 3.833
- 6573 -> 3.77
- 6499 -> 3.886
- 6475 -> 4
